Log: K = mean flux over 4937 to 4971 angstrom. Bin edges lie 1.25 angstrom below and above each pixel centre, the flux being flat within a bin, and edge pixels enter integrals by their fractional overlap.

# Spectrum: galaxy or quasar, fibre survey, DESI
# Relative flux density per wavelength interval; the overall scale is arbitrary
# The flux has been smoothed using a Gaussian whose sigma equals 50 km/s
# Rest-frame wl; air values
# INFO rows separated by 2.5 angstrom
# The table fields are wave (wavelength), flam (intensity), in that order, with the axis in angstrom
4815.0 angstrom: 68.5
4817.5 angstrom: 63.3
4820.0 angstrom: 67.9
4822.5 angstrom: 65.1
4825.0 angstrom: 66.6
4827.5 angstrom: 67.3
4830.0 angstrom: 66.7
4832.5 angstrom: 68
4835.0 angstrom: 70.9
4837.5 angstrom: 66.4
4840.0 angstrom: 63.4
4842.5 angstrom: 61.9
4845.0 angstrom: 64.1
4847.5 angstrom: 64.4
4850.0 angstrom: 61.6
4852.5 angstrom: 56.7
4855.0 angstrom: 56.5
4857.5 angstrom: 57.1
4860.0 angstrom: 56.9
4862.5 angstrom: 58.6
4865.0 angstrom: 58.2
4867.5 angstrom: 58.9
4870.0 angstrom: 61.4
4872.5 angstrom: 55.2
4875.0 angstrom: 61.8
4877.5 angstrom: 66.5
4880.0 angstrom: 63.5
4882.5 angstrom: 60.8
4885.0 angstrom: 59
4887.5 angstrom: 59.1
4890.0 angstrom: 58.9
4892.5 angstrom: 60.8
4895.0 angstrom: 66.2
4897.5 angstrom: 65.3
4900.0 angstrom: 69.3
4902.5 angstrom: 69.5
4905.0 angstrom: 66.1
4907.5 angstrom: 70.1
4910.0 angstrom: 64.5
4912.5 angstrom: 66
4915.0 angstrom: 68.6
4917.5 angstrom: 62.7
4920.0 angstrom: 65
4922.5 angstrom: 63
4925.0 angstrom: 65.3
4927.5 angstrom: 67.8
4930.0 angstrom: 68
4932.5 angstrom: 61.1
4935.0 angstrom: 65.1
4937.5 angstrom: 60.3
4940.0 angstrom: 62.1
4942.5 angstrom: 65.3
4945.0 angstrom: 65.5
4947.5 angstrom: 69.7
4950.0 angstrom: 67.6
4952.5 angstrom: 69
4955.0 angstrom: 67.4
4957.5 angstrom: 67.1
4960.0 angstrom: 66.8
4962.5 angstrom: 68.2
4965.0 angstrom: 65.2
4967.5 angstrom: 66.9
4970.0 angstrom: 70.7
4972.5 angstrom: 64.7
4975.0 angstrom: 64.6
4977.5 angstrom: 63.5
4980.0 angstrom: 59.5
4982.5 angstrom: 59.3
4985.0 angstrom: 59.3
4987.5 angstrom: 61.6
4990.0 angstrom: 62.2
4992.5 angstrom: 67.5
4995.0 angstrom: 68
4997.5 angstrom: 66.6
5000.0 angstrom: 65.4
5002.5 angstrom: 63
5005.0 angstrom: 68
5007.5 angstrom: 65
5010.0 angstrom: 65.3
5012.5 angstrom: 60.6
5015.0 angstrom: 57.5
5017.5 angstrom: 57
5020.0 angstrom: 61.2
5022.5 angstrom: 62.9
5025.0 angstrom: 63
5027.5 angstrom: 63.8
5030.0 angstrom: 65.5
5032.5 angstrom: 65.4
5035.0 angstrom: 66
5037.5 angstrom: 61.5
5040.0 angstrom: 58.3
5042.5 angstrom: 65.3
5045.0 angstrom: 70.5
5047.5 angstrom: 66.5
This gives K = 66.7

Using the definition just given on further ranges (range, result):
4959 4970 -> 67.2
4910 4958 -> 65.6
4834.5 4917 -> 62.6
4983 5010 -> 64.5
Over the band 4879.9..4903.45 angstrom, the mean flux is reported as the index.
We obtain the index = 63.1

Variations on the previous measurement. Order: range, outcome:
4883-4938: 64.6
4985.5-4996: 64.4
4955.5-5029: 64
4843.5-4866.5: 59.4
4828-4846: 66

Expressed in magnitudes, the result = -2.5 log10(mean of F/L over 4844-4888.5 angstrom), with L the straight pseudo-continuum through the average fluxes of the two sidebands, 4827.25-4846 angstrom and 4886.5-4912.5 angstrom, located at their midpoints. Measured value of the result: 0.10 mag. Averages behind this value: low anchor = 66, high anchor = 65.1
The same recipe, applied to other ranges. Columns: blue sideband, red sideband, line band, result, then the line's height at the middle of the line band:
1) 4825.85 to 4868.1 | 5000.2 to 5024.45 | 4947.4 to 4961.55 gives -0.09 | 62.4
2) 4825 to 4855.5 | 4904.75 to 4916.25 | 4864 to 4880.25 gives 0.08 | 65.6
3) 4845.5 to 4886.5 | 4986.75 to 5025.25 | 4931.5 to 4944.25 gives -0.02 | 61.7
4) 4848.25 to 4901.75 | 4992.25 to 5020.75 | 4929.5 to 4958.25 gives -0.06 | 62.3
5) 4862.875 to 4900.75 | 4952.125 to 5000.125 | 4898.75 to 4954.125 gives -0.05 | 63.2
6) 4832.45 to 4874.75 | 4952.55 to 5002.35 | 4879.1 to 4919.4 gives -0.03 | 62.5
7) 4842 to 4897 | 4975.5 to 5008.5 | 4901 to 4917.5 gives -0.10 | 61.5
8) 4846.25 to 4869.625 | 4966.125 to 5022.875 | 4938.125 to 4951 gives -0.07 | 61.8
